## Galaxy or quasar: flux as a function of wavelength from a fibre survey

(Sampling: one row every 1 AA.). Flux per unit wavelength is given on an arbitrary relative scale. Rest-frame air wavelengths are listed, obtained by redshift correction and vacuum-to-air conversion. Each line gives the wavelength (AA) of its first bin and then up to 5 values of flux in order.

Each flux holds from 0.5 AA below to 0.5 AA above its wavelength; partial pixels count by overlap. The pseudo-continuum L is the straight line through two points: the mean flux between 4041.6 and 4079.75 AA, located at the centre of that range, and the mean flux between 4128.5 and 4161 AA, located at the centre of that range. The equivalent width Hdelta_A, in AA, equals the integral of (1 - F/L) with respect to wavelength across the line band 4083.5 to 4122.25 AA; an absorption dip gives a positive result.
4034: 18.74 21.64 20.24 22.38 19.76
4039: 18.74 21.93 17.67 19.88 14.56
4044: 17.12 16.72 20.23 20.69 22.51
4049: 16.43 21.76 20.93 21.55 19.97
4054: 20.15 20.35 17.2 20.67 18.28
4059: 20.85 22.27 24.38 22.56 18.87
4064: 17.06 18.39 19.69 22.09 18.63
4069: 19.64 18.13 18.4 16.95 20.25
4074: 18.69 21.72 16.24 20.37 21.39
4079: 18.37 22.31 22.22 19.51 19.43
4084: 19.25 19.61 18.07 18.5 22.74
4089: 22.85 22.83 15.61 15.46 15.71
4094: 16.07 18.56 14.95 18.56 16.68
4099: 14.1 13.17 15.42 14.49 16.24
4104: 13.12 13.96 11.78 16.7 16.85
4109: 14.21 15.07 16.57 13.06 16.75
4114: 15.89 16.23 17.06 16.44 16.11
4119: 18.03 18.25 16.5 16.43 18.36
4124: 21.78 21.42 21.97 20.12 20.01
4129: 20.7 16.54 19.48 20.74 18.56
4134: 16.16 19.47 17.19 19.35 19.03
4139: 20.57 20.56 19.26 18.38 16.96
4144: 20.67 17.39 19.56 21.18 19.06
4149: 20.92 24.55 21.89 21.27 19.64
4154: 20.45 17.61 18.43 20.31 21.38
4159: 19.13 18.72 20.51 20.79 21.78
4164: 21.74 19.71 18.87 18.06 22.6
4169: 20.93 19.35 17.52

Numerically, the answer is 5.9 AA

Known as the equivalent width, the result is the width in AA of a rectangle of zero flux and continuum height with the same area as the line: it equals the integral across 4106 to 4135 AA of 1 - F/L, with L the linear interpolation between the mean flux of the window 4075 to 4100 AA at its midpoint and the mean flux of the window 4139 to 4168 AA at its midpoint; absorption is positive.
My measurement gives 2.6 AA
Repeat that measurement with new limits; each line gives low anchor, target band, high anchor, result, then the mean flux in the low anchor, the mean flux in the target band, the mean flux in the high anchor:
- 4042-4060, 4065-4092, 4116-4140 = -0.5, 19.5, 19.6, 18.8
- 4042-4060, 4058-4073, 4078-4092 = -0.1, 19.5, 19.8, 20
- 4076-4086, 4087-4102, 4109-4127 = 1.4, 20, 17.3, 17.4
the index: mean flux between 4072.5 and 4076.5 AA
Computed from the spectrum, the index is 19.2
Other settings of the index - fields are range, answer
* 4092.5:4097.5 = 16.8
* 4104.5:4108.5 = 14.8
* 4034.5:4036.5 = 20.9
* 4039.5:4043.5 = 18.5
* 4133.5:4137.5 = 18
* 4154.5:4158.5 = 19.4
